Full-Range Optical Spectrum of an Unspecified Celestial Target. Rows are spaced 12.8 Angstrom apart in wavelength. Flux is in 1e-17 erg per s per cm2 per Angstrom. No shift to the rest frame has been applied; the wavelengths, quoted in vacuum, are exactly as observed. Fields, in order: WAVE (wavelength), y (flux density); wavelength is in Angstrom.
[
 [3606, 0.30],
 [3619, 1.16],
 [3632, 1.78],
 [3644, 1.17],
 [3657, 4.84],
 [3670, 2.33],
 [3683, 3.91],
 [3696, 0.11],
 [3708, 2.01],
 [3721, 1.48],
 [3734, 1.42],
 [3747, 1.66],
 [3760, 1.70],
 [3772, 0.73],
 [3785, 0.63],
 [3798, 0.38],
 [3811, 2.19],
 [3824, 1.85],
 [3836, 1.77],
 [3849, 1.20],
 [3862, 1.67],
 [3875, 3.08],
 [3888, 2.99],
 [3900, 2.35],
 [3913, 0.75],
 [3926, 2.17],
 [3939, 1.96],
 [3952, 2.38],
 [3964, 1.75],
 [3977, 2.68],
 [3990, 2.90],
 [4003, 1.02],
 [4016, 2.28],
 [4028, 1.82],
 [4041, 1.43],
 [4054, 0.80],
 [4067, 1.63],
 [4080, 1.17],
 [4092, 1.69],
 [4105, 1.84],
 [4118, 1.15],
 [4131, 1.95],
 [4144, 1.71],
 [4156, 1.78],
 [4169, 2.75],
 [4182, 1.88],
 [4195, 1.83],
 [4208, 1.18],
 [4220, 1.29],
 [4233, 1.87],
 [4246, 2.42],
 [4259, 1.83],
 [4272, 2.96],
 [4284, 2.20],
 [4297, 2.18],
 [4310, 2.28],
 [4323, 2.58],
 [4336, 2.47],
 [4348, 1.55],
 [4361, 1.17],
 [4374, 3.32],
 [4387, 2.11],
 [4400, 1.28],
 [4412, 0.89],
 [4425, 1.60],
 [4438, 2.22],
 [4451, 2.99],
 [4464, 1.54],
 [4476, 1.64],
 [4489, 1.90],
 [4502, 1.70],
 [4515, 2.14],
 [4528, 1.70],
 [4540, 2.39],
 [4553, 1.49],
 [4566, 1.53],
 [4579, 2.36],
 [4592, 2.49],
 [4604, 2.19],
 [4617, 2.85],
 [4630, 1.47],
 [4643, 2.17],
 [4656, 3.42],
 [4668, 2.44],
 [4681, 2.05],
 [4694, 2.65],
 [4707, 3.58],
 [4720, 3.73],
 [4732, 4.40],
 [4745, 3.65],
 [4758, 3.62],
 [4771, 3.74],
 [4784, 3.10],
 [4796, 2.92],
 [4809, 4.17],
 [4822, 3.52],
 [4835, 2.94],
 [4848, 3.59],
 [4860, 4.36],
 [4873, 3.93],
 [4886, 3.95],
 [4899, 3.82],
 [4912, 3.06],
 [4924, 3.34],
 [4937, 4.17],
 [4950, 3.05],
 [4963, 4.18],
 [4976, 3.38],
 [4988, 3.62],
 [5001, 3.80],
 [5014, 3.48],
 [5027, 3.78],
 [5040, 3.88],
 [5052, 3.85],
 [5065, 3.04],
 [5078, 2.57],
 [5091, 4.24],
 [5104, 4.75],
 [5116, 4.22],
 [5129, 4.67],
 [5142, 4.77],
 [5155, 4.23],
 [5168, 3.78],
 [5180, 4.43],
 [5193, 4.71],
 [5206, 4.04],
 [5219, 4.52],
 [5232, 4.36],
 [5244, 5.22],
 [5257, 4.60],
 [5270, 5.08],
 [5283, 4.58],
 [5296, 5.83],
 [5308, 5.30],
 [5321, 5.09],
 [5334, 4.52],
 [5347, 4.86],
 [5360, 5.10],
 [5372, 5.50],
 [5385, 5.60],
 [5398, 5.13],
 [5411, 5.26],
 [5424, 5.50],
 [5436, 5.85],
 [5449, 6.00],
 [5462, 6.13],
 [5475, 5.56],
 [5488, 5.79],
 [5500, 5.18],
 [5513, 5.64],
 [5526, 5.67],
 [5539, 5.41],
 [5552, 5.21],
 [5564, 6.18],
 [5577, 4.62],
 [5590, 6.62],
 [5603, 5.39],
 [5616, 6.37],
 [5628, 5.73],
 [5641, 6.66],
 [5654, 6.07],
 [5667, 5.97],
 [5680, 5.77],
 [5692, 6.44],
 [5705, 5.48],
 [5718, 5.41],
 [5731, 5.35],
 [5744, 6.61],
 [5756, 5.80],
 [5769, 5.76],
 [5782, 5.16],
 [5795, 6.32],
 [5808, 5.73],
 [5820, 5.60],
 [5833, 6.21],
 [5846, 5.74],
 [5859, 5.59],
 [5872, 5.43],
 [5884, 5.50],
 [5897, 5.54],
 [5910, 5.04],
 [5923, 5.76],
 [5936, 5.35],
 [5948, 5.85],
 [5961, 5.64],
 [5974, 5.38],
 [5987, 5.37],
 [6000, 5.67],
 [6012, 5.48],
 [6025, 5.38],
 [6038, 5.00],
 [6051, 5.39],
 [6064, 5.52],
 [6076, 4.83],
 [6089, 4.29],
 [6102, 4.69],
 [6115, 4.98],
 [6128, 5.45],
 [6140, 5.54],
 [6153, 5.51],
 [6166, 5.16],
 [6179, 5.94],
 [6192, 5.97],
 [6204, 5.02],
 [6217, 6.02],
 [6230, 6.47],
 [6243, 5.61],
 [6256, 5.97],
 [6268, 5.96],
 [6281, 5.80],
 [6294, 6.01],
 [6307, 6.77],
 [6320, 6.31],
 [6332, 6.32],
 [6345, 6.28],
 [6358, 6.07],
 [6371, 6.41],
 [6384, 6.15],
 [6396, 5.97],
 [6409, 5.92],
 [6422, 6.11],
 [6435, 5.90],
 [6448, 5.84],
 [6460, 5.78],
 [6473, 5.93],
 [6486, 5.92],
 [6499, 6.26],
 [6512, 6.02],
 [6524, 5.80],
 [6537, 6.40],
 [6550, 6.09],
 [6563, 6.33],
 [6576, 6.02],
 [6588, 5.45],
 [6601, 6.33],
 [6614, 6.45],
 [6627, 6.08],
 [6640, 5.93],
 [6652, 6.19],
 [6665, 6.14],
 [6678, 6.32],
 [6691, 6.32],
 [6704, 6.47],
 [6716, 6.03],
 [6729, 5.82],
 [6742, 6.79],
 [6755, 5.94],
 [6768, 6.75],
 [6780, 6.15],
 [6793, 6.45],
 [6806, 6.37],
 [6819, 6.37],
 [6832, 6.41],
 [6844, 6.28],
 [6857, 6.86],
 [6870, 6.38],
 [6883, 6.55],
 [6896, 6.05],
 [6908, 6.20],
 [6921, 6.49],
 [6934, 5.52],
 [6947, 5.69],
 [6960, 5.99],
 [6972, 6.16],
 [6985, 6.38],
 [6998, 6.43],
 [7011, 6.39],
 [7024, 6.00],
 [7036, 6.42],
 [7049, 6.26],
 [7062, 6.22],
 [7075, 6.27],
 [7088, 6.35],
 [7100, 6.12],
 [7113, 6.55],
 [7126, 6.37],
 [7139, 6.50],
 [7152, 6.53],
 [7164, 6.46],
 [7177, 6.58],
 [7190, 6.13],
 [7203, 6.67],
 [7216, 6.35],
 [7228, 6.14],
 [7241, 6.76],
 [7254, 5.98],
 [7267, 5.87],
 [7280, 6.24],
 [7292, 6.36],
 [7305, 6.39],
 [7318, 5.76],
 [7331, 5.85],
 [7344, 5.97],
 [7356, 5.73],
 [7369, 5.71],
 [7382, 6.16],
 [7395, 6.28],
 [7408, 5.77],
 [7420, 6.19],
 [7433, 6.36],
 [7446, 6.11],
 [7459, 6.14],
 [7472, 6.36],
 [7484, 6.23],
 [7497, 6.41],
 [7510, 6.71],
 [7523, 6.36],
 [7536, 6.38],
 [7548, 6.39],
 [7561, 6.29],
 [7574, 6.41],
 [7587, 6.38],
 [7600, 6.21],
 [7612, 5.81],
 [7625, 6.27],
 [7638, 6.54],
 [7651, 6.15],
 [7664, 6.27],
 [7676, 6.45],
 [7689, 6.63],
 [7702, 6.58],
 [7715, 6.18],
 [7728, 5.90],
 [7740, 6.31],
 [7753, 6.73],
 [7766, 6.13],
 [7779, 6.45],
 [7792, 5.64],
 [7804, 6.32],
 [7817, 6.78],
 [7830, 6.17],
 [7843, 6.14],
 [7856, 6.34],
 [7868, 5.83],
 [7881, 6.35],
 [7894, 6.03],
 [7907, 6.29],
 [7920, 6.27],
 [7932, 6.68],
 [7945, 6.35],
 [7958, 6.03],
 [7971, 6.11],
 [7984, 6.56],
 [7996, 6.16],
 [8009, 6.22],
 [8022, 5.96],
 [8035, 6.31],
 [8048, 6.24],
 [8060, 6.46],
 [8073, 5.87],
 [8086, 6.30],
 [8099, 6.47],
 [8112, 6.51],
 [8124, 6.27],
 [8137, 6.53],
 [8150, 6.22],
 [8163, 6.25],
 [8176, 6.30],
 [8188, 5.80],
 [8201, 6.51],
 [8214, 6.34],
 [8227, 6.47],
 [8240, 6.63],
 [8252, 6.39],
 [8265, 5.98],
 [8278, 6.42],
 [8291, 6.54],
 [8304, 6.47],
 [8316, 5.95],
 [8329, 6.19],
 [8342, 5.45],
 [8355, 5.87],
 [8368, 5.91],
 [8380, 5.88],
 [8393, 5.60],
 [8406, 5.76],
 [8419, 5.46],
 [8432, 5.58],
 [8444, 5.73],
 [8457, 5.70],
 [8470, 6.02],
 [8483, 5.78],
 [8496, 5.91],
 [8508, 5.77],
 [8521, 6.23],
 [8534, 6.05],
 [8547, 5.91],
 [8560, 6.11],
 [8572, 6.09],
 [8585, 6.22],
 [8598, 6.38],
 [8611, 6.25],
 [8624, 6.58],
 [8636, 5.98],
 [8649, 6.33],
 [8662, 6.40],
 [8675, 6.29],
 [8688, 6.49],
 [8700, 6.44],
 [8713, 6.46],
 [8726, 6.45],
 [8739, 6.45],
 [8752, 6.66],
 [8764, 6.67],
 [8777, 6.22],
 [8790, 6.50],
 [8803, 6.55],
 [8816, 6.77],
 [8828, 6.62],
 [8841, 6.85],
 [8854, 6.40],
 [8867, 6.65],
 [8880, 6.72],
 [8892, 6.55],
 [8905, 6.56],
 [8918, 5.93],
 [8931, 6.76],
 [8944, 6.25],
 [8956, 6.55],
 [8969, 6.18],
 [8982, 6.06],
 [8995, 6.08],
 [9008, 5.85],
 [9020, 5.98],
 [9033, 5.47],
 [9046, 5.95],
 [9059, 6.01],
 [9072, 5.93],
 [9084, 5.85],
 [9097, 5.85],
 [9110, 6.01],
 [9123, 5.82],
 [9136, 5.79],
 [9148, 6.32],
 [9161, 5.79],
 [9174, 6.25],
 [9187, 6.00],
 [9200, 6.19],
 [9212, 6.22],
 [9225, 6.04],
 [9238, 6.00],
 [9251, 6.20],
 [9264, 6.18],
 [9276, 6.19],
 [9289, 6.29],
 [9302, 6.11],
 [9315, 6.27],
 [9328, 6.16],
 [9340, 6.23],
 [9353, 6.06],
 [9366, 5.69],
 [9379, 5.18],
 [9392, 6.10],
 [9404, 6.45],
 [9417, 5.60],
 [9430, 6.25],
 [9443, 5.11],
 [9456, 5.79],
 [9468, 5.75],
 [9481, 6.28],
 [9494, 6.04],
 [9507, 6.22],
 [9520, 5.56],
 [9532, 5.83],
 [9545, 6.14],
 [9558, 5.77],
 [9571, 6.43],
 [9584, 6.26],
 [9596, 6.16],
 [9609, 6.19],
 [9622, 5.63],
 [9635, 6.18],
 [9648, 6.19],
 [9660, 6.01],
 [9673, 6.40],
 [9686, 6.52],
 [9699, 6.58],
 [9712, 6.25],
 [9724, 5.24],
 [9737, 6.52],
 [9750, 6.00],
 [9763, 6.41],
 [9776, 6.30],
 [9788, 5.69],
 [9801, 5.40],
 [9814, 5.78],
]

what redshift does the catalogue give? 0.18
